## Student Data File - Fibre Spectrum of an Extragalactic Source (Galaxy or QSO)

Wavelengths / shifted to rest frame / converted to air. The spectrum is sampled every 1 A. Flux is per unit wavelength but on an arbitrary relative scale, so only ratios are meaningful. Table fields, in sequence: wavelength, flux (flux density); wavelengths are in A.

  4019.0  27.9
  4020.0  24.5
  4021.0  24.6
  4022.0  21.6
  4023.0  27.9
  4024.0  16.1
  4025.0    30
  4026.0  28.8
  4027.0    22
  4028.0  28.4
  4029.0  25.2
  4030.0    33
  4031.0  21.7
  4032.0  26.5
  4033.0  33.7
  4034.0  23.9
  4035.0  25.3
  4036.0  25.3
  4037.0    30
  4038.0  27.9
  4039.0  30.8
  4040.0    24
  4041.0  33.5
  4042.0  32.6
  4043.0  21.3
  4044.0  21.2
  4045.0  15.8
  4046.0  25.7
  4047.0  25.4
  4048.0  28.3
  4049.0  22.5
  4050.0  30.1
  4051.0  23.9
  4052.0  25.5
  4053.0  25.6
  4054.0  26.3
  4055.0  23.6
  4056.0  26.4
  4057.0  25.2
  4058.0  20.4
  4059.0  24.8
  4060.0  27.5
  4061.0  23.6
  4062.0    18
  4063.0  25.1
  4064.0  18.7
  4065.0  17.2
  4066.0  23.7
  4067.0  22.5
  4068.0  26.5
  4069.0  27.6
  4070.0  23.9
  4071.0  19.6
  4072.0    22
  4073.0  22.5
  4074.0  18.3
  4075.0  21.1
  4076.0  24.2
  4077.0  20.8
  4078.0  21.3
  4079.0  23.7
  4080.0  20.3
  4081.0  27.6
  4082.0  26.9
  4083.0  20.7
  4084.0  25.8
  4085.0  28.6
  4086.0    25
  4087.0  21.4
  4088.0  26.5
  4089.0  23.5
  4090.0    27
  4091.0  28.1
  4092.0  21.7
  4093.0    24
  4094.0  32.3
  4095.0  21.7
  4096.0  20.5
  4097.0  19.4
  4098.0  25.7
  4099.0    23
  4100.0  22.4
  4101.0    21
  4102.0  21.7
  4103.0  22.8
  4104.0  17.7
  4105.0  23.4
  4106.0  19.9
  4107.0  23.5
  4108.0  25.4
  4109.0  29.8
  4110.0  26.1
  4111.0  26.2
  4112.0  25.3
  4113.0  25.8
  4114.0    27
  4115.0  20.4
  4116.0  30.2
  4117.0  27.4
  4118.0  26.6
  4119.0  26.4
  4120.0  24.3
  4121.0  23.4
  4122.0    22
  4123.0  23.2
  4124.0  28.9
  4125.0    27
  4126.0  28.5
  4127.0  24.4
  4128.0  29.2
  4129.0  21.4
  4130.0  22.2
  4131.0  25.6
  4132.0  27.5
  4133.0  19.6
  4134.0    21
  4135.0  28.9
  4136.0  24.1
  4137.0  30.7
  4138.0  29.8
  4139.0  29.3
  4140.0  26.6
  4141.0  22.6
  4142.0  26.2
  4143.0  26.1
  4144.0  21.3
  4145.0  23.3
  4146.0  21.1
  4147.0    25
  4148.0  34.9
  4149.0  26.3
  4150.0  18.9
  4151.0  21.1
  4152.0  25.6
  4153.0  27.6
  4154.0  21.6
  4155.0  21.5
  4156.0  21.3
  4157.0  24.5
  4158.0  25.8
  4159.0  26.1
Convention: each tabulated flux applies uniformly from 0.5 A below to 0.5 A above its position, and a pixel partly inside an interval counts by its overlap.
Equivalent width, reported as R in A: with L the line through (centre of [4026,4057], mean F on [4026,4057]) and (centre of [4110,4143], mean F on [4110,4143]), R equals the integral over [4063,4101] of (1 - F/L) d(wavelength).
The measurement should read 3.8 A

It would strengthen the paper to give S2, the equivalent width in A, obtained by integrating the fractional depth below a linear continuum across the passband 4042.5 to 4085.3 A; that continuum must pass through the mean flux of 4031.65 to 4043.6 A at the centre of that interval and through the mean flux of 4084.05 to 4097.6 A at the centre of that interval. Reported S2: 4.56 A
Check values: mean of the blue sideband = 27.9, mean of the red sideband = 24.6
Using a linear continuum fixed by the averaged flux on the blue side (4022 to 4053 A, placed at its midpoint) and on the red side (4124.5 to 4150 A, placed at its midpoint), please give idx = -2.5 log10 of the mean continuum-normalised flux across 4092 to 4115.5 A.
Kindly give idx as 0.09 mag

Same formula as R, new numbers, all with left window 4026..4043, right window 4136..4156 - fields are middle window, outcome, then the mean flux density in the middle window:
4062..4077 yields 2.60 A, 22.2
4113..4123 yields 0.20 A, 25.2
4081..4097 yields 0.94 A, 24.8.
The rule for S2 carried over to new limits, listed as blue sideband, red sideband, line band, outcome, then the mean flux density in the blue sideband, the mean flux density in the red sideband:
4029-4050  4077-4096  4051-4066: 1.3 A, 26.5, 24.6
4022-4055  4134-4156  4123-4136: 0.0 A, 26.1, 25.2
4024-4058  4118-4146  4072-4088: 1.5 A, 26.1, 25.3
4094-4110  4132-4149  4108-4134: -1.2 A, 22.9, 25.7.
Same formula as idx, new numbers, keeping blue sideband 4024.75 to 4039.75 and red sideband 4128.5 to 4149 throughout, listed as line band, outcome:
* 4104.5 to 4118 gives 0.02 mag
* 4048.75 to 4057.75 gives 0.07 mag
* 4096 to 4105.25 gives 0.20 mag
